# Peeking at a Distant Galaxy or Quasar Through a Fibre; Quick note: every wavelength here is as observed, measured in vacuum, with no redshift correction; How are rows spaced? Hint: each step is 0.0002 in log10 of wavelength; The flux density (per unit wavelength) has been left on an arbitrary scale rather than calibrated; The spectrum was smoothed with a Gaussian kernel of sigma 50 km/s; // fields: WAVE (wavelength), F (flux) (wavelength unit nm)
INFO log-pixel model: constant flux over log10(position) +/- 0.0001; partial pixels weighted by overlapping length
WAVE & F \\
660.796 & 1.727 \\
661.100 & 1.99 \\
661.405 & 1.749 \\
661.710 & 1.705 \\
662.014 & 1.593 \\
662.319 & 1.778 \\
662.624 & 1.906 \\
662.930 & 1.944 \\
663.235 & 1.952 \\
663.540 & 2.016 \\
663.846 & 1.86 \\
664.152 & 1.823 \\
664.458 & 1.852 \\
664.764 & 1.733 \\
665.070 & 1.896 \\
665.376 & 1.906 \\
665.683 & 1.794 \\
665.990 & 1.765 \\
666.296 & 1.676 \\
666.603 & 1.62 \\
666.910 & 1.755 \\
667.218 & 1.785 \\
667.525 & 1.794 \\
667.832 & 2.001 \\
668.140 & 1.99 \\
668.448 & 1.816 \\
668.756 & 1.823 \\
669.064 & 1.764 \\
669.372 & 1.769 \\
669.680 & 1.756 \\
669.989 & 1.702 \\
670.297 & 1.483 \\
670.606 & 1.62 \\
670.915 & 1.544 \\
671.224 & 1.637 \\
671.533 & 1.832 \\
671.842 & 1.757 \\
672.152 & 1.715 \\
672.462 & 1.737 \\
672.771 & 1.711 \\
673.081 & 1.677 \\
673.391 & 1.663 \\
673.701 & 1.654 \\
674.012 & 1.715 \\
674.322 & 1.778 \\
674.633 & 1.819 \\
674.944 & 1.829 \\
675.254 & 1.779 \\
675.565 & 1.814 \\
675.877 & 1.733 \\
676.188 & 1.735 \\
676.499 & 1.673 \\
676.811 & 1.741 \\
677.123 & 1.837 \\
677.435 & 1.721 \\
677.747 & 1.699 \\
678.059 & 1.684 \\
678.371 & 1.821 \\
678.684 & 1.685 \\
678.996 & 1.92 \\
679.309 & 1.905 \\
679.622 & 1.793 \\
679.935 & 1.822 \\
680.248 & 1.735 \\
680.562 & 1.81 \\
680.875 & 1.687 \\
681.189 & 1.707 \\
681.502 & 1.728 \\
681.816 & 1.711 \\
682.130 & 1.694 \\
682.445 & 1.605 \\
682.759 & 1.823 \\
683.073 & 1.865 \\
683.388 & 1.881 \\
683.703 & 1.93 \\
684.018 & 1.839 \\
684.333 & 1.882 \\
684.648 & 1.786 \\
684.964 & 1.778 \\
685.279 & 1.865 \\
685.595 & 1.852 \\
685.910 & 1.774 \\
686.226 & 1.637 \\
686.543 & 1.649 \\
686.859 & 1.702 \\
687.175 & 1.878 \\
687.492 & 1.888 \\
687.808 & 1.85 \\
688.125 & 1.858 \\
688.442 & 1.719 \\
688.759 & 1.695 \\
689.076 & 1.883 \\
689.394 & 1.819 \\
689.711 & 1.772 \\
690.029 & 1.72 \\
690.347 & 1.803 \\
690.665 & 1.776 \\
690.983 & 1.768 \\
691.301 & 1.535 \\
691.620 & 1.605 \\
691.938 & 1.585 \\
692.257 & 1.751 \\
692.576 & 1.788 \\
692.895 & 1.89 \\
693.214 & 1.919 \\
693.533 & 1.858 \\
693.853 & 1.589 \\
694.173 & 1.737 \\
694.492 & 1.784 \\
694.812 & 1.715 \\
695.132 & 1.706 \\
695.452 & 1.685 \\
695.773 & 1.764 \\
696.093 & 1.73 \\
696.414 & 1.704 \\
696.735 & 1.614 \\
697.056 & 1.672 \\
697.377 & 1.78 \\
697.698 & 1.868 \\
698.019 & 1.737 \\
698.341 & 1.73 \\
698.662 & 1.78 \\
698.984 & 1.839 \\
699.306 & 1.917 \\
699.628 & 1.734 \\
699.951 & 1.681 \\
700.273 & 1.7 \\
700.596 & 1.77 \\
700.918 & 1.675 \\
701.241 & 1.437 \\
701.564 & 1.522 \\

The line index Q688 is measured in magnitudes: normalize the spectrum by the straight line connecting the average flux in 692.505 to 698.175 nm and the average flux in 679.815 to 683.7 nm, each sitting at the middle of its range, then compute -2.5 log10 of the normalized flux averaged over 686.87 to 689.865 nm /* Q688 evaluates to -0.03 mag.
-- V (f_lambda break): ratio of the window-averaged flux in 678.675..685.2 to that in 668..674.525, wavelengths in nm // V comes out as 1.04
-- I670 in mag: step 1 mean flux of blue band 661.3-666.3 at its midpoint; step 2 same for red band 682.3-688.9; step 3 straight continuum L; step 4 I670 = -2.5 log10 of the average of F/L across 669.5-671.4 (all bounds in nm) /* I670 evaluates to 0.12 mag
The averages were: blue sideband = 1.83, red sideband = 1.8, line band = 1.63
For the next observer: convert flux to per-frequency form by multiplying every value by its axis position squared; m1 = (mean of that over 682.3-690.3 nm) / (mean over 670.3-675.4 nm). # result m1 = 1.09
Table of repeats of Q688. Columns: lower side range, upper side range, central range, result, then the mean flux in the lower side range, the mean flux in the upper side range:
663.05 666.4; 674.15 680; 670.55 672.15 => 0.08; 1.85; 1.78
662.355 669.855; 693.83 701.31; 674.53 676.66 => 0.02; 1.83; 1.73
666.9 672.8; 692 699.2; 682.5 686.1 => -0.05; 1.75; 1.76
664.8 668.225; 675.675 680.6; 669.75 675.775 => 0.05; 1.81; 1.77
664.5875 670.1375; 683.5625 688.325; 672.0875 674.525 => 0.06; 1.8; 1.81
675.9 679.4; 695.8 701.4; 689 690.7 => -0.03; 1.76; 1.73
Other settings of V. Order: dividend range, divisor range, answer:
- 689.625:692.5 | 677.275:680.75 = 0.96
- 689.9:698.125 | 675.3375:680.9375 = 0.98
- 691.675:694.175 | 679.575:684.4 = 0.99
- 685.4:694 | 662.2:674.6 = 0.99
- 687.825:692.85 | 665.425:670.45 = 0.99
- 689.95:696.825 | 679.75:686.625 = 0.97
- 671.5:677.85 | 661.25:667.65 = 0.97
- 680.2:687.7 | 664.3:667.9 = 0.99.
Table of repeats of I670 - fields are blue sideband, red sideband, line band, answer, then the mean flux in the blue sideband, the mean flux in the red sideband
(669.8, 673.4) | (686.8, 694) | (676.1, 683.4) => -0.03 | 1.67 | 1.77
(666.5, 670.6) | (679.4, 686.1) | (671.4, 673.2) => 0.02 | 1.77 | 1.79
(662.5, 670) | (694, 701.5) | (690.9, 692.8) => 0.04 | 1.83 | 1.73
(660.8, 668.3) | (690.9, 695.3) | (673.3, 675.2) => 0.03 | 1.83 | 1.73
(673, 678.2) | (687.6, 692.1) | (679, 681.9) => -0.02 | 1.74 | 1.74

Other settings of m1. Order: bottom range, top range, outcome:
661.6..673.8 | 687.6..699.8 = 1.07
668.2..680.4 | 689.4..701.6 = 1.06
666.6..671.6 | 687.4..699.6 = 1.08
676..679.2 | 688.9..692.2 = 1.02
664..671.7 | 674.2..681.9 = 1.03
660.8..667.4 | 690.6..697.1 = 1.04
